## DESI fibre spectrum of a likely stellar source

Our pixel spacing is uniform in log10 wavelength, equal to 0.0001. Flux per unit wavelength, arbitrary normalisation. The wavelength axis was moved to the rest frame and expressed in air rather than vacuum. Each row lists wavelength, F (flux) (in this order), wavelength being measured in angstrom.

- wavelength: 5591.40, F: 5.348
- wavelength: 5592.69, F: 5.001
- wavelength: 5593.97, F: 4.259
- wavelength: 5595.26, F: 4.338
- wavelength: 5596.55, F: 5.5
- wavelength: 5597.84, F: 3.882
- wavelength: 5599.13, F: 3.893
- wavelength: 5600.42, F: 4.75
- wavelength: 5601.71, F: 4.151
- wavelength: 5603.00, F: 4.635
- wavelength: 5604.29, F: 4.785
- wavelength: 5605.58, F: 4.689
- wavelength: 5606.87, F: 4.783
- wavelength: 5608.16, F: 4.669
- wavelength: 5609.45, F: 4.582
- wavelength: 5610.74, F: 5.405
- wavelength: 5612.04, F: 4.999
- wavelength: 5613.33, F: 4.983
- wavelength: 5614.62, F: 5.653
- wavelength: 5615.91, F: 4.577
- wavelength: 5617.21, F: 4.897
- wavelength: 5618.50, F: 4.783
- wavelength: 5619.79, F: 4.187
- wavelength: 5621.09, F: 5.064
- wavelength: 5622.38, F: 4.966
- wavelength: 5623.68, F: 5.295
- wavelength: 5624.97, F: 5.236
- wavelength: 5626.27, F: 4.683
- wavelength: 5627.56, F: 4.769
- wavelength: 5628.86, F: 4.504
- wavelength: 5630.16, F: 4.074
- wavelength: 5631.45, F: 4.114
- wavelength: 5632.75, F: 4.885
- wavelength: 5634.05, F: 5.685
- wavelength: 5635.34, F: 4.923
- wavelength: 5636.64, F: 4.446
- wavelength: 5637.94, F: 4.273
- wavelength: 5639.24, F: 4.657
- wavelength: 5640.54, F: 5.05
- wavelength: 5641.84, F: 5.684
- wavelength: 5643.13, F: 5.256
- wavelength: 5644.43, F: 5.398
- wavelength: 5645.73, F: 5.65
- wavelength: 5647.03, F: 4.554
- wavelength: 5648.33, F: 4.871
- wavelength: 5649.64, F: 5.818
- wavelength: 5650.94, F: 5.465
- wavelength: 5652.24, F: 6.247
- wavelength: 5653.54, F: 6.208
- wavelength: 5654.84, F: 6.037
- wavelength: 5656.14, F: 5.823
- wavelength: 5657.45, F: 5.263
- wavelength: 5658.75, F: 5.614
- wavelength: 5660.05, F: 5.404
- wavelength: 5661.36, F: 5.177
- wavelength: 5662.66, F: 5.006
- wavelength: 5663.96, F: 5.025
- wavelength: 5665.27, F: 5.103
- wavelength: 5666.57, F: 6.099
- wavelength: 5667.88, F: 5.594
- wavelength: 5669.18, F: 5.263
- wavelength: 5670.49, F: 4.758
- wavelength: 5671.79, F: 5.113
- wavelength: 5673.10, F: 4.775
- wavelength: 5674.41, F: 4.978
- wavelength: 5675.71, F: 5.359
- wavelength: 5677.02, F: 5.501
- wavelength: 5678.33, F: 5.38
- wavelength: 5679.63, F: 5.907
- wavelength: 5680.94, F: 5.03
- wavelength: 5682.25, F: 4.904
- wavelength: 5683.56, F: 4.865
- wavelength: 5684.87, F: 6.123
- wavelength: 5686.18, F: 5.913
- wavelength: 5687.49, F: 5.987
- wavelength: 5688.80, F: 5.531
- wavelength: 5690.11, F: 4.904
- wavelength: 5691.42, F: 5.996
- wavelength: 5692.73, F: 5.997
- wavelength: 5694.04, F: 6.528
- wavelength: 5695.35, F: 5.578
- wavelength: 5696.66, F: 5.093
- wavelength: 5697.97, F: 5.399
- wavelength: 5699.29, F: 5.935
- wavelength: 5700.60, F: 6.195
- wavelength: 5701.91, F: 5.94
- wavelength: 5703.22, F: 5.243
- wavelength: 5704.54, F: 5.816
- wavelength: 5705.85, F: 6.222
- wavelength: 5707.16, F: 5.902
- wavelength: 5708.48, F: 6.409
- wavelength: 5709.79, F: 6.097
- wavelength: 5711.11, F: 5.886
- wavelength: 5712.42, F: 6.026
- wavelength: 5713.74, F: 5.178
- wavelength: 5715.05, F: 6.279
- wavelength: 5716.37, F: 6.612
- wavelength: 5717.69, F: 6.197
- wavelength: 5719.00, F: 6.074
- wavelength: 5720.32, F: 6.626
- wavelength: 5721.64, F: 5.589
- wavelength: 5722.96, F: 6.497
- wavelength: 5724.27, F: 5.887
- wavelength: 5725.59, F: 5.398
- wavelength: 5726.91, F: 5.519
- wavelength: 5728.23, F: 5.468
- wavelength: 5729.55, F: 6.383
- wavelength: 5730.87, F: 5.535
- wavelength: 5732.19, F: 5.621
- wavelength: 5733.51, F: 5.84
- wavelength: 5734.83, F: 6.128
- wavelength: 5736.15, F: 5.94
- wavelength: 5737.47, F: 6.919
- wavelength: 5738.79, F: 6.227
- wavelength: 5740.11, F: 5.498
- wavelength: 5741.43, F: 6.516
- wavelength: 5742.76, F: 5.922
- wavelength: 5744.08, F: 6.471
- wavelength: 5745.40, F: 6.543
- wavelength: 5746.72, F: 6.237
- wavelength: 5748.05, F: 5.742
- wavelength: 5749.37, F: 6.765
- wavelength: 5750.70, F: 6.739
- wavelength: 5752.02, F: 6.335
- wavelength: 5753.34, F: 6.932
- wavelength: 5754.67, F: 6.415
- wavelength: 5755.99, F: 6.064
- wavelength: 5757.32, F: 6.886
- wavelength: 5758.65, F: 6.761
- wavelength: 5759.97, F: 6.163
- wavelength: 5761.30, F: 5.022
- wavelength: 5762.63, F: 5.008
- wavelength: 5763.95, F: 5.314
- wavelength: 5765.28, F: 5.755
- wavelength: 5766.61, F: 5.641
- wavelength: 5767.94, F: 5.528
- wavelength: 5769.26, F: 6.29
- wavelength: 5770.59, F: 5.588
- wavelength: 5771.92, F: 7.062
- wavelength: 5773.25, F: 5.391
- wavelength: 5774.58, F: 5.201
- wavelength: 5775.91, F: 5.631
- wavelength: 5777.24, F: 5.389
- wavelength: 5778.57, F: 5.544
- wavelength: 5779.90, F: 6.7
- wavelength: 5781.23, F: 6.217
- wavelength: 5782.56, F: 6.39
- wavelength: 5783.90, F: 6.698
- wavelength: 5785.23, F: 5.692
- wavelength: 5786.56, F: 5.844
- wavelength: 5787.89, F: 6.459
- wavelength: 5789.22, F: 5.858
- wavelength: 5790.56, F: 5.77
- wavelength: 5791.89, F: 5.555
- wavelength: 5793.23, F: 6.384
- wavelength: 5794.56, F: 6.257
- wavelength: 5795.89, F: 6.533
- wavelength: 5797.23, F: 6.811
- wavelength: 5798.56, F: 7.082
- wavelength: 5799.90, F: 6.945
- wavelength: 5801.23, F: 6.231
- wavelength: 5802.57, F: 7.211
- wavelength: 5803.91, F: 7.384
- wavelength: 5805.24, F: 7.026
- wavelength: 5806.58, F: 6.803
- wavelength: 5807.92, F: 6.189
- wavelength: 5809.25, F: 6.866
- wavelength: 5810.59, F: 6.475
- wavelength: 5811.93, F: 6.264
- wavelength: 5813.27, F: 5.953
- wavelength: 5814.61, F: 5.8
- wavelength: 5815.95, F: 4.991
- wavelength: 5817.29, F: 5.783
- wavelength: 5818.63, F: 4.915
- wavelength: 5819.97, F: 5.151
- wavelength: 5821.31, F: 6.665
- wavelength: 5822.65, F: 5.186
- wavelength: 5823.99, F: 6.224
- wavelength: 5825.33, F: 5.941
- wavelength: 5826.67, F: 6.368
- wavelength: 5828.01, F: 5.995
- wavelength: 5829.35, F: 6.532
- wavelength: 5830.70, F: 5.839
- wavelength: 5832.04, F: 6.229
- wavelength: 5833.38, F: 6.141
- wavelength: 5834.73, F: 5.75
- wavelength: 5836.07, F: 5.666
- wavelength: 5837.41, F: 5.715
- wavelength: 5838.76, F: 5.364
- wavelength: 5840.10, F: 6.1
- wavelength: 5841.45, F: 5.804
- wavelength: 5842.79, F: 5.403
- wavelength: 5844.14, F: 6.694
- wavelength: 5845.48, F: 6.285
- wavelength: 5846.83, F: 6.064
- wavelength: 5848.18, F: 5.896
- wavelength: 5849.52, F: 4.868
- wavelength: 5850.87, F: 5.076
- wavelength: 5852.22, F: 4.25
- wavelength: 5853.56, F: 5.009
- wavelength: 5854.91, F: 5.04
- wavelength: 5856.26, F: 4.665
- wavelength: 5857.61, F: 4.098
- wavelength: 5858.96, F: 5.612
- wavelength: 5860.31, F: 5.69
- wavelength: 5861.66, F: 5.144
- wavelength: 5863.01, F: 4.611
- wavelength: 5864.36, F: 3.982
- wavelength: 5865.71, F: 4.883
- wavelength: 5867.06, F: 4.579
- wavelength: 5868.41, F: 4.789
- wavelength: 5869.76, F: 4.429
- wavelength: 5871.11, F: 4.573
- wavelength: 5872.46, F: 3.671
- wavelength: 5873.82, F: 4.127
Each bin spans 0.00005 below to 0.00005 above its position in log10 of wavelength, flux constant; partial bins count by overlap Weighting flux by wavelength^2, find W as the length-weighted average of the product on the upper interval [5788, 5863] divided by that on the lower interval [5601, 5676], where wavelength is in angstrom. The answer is 1.2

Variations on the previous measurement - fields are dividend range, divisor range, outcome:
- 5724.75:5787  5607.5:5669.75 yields 1.22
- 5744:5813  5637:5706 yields 1.19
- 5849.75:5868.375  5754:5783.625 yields 0.84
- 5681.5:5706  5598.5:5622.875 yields 1.23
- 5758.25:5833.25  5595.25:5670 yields 1.28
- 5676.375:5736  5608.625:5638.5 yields 1.24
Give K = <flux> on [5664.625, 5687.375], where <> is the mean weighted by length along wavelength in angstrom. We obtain 5.35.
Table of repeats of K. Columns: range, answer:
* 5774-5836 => 6.15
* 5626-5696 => 5.3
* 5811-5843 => 5.84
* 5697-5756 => 6.07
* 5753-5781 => 5.91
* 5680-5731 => 5.82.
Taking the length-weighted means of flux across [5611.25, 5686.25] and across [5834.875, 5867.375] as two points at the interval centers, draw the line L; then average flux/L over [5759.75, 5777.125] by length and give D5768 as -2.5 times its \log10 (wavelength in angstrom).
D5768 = -0.08 mag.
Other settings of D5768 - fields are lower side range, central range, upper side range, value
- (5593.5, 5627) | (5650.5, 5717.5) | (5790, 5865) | -0.099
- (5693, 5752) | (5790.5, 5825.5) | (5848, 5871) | -0.183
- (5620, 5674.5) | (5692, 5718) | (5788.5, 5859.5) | -0.098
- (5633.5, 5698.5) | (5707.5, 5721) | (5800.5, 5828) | -0.090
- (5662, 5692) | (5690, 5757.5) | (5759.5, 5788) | -0.086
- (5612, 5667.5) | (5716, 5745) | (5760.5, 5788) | -0.083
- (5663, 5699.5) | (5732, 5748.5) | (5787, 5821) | -0.055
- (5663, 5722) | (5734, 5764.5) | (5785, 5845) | -0.057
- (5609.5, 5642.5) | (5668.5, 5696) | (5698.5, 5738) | 0.019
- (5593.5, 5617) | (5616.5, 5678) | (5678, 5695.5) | 0.008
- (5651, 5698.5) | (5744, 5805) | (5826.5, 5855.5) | -0.103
